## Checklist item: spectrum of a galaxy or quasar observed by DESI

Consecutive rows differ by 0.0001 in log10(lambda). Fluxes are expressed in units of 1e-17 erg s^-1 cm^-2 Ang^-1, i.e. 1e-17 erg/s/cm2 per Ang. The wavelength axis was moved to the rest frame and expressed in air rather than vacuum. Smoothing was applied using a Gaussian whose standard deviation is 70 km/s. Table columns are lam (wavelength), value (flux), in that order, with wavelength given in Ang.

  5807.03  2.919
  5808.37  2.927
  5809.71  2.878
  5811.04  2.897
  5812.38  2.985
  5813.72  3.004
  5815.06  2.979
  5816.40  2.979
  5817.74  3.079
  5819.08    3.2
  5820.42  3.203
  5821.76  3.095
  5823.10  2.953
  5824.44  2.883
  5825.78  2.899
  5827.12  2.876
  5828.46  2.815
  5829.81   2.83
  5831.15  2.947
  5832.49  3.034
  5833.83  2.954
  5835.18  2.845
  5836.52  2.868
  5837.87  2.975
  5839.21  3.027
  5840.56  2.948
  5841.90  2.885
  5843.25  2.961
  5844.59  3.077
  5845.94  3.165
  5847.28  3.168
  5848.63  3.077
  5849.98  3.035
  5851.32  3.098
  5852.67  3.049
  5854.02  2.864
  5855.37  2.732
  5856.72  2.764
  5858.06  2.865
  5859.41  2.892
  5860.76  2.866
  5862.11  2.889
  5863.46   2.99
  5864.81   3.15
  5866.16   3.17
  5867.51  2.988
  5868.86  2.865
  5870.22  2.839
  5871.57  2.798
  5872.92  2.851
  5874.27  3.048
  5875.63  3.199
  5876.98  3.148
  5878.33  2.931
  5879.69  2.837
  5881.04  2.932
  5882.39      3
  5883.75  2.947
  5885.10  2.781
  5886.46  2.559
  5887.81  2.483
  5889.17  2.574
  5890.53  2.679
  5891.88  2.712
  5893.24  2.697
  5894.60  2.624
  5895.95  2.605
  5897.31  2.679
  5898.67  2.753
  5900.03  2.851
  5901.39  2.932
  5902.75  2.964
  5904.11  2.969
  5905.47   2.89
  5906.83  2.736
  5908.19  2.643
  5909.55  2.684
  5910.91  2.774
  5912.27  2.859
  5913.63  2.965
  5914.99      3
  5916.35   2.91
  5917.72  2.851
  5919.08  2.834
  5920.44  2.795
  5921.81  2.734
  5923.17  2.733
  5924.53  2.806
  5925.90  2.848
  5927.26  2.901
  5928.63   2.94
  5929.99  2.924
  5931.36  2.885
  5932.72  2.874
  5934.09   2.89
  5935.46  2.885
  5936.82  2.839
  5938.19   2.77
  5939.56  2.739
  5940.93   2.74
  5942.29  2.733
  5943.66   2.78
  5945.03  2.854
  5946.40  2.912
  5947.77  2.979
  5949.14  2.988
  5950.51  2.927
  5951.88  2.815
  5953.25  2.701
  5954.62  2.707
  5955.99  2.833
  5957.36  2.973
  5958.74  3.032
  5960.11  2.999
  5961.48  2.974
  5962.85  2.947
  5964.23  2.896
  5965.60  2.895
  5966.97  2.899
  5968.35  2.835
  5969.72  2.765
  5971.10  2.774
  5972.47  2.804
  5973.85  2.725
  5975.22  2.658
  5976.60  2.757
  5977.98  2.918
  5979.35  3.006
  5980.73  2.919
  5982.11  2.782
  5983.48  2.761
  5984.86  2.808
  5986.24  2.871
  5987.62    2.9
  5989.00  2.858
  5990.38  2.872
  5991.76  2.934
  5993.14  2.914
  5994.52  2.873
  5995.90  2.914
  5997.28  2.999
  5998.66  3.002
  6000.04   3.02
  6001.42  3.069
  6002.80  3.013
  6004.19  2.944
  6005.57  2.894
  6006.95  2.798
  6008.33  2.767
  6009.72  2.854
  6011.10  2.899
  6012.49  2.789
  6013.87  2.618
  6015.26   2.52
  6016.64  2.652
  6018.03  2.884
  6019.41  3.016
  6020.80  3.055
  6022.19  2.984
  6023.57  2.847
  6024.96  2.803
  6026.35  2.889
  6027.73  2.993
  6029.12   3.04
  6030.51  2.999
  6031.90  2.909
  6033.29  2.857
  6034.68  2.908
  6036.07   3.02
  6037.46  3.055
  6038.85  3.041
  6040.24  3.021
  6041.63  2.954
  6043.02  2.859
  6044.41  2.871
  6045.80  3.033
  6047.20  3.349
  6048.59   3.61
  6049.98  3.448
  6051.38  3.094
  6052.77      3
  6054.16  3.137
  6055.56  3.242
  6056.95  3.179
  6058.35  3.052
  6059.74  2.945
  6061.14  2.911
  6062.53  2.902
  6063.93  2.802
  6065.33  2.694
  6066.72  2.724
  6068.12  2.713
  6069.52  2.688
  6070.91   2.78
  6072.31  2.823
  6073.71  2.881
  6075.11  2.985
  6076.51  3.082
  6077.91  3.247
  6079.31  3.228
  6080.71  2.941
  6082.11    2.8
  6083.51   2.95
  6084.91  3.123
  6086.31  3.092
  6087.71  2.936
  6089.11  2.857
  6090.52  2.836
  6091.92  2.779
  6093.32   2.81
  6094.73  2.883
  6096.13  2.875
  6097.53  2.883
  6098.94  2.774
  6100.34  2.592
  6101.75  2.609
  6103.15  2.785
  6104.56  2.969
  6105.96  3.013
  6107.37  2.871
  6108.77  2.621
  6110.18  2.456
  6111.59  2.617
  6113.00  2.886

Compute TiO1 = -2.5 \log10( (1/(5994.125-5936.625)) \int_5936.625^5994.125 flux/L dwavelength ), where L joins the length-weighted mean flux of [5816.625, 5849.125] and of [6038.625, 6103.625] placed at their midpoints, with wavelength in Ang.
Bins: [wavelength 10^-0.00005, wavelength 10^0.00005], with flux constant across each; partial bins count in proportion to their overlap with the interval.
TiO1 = 0.04 mag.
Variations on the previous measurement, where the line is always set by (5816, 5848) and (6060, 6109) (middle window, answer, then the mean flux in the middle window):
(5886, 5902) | 0.11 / 2.68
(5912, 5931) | 0.03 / 2.86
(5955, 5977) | 0.03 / 2.86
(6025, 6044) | -0.02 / 2.96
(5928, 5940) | 0.03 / 2.86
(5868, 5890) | 0.04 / 2.86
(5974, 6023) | 0.02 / 2.87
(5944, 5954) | 0.02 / 2.88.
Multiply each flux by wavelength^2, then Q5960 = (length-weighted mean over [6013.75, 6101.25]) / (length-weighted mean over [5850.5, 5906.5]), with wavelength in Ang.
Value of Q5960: 1.1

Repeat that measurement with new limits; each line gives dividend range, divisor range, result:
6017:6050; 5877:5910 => 1.13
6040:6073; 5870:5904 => 1.12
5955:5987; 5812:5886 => 1.00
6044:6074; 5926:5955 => 1.09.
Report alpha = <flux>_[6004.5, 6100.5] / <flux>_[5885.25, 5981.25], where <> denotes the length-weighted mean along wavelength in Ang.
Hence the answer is 1.0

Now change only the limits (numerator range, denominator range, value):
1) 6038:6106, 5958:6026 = 1.03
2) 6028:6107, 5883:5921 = 1.06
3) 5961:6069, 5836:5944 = 1.02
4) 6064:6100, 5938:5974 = 1.01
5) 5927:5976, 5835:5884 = 0.96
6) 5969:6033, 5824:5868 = 0.97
